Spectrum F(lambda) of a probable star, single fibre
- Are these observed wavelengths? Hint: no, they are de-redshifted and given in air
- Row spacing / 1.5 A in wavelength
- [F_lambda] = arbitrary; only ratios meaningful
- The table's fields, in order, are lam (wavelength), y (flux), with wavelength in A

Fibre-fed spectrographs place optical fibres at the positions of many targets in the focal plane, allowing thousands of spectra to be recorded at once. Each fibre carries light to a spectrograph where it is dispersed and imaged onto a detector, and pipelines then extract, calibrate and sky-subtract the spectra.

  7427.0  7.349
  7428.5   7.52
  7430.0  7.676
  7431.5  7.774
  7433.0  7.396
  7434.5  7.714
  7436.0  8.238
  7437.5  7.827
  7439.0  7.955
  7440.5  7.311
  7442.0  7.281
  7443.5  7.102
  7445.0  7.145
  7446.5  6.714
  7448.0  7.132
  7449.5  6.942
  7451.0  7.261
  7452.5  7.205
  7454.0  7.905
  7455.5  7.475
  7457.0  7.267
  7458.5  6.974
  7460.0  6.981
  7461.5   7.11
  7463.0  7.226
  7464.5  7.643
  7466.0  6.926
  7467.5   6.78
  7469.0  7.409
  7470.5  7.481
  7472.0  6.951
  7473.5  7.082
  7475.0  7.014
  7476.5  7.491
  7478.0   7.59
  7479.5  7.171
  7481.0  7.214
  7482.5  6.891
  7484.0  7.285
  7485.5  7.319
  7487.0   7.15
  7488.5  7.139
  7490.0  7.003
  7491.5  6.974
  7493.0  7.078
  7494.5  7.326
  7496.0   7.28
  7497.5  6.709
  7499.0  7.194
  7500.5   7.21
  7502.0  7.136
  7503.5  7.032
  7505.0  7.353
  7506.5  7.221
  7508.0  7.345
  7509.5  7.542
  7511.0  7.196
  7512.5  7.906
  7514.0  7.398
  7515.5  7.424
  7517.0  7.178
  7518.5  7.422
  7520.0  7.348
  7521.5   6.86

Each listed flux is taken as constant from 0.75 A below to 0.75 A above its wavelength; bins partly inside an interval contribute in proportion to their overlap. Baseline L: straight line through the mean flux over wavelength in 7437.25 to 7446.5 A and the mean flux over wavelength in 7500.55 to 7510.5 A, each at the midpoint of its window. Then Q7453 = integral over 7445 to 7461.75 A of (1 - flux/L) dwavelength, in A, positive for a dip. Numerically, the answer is 0.4 A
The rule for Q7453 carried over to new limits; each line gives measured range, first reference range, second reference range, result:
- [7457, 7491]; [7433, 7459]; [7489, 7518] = 0.64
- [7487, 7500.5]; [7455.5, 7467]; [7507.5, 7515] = 0.50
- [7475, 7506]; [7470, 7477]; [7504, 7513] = 0.49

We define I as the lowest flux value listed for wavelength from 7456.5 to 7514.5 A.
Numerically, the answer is 6.709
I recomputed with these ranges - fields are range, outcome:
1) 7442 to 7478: 6.714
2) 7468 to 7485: 6.891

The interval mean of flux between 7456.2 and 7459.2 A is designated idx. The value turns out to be 7.13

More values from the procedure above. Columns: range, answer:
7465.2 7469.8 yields 7.05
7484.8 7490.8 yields 7.15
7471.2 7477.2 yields 7.13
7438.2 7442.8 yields 7.51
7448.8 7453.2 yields 7.14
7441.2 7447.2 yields 7.07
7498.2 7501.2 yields 7.19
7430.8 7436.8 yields 7.78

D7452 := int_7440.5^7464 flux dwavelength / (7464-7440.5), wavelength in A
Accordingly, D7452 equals 7.19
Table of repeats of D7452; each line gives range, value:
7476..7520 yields 7.25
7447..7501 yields 7.19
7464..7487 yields 7.21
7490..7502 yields 7.11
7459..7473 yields 7.16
